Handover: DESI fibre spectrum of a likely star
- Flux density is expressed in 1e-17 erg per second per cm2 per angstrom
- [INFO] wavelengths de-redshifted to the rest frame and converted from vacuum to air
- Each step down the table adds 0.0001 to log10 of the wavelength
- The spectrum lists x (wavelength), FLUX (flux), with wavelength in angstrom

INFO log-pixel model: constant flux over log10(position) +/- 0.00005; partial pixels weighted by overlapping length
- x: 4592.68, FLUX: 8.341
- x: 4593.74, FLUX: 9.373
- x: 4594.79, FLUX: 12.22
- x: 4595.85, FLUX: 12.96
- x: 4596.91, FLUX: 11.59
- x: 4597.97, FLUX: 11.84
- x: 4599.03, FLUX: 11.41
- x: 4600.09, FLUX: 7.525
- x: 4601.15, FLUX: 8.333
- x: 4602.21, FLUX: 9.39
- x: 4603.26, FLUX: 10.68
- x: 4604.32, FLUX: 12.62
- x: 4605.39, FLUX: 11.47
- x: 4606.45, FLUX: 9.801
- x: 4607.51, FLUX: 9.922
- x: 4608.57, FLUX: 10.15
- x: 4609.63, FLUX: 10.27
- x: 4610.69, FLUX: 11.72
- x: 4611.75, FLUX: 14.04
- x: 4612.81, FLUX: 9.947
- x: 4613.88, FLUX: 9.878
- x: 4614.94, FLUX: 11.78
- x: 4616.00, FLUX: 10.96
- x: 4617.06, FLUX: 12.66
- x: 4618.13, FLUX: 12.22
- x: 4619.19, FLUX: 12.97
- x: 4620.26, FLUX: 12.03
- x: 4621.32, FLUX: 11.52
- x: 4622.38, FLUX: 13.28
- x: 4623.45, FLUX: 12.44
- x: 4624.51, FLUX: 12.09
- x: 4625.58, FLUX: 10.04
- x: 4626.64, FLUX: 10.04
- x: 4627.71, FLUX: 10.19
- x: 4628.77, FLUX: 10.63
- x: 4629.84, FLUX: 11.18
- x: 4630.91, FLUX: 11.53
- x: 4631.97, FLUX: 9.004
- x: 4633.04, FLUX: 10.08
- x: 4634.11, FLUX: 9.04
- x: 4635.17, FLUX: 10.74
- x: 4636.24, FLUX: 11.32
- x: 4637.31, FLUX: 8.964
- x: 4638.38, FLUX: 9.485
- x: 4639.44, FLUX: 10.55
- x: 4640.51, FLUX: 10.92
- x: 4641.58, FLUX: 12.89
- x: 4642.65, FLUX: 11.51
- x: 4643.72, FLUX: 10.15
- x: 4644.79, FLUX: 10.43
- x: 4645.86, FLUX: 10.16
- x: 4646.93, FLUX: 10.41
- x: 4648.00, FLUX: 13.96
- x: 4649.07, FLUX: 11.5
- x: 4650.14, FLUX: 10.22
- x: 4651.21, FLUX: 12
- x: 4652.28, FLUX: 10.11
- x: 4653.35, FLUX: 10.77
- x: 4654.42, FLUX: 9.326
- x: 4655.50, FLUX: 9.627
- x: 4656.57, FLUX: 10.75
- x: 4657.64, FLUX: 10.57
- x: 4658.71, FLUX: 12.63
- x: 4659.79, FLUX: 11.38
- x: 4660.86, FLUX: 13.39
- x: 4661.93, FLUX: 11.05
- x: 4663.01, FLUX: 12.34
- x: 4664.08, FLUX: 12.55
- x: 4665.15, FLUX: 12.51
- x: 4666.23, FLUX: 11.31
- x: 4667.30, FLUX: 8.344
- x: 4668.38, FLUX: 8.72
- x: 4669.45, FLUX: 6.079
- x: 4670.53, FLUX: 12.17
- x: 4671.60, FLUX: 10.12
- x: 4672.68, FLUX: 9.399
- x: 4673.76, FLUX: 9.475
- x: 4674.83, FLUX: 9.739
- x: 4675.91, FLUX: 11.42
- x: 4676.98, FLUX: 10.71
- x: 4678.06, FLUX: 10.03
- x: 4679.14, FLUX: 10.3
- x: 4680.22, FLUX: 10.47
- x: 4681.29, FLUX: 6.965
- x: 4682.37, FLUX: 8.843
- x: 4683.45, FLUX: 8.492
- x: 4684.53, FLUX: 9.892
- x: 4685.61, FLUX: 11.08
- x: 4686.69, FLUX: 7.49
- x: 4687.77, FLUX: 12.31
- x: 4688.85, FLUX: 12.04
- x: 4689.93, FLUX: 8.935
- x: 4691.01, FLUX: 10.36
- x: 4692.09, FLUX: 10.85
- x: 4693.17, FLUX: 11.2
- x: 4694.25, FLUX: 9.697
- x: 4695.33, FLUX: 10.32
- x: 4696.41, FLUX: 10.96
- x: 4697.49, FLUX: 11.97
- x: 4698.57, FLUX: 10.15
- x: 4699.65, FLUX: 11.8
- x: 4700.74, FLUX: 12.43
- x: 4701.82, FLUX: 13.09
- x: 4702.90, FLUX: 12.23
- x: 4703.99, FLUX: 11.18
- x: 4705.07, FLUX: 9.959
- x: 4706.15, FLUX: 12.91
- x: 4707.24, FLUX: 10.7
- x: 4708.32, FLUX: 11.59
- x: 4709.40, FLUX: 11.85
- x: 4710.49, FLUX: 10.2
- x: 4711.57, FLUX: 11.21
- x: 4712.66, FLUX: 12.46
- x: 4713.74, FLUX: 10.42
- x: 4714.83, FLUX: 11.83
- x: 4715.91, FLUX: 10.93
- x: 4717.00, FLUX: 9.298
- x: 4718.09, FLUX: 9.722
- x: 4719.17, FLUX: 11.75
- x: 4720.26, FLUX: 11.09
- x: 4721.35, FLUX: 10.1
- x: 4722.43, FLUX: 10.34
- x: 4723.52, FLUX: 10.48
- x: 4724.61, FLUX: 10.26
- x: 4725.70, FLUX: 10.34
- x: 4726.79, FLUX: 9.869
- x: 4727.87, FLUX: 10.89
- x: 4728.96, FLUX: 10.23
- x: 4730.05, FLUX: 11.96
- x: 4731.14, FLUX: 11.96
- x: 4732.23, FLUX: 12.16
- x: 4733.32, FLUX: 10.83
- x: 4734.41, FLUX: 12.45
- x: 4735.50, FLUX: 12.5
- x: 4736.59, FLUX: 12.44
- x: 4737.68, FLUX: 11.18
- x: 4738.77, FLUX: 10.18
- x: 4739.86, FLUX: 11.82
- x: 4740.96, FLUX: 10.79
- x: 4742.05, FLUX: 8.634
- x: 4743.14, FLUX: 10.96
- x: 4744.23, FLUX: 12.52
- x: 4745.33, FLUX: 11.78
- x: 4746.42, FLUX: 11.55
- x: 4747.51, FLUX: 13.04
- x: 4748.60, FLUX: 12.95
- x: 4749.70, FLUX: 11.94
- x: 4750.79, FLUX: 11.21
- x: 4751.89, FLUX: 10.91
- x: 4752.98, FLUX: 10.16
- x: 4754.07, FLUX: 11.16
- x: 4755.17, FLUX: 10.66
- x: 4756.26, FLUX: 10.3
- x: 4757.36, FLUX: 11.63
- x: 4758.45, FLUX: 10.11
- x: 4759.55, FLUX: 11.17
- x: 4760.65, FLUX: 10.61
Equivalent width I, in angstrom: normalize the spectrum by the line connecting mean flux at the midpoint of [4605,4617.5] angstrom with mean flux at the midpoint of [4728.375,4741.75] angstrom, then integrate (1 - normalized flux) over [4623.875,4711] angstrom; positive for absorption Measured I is 4.4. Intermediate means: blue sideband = 11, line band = 10.7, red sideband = 11.5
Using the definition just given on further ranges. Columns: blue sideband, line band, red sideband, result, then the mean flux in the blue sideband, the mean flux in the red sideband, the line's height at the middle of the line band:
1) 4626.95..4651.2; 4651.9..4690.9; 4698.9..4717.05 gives 2.6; 10.7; 11.5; 11.1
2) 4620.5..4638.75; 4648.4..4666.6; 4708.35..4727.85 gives -1.0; 10.7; 10.7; 10.7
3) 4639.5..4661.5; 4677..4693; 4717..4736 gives 1.6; 11.1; 10.9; 11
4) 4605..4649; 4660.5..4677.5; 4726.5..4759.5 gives 0.9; 11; 11.3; 11.1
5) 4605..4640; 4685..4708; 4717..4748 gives 0.0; 11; 11.1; 11.1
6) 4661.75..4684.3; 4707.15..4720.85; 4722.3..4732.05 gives -0.5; 10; 10.8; 10.6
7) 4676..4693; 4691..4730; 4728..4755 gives -1.3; 9.98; 11.4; 10.7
